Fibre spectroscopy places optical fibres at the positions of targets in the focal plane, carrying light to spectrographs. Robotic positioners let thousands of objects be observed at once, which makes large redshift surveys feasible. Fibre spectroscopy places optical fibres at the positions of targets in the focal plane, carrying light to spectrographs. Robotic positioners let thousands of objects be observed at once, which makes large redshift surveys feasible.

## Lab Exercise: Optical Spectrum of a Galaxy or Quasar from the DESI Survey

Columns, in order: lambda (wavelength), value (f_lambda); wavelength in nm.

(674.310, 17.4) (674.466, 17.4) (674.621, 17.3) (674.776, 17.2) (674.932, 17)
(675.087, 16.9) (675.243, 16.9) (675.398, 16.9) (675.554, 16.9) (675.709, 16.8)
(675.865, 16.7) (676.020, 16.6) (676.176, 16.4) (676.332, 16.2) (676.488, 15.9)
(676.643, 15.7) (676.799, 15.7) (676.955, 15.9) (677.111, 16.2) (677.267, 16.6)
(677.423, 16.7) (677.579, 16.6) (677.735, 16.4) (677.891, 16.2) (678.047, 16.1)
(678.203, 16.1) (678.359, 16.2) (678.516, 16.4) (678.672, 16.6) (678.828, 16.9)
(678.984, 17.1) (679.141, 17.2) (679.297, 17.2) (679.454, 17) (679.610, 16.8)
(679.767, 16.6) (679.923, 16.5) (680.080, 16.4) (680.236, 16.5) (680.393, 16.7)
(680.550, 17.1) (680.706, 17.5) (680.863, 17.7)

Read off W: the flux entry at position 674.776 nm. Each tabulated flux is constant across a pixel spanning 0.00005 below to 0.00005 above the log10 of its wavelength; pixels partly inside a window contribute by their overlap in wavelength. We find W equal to 17.2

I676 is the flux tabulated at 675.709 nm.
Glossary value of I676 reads 16.8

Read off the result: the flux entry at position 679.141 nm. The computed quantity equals 17.2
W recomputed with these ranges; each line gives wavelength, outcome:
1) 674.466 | 17.4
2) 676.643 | 15.7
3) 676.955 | 15.9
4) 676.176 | 16.4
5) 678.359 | 16.2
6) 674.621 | 17.3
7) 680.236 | 16.5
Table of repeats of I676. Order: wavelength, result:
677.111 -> 16.2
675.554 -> 16.9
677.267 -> 16.6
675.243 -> 16.9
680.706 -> 17.5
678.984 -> 17.1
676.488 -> 15.9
